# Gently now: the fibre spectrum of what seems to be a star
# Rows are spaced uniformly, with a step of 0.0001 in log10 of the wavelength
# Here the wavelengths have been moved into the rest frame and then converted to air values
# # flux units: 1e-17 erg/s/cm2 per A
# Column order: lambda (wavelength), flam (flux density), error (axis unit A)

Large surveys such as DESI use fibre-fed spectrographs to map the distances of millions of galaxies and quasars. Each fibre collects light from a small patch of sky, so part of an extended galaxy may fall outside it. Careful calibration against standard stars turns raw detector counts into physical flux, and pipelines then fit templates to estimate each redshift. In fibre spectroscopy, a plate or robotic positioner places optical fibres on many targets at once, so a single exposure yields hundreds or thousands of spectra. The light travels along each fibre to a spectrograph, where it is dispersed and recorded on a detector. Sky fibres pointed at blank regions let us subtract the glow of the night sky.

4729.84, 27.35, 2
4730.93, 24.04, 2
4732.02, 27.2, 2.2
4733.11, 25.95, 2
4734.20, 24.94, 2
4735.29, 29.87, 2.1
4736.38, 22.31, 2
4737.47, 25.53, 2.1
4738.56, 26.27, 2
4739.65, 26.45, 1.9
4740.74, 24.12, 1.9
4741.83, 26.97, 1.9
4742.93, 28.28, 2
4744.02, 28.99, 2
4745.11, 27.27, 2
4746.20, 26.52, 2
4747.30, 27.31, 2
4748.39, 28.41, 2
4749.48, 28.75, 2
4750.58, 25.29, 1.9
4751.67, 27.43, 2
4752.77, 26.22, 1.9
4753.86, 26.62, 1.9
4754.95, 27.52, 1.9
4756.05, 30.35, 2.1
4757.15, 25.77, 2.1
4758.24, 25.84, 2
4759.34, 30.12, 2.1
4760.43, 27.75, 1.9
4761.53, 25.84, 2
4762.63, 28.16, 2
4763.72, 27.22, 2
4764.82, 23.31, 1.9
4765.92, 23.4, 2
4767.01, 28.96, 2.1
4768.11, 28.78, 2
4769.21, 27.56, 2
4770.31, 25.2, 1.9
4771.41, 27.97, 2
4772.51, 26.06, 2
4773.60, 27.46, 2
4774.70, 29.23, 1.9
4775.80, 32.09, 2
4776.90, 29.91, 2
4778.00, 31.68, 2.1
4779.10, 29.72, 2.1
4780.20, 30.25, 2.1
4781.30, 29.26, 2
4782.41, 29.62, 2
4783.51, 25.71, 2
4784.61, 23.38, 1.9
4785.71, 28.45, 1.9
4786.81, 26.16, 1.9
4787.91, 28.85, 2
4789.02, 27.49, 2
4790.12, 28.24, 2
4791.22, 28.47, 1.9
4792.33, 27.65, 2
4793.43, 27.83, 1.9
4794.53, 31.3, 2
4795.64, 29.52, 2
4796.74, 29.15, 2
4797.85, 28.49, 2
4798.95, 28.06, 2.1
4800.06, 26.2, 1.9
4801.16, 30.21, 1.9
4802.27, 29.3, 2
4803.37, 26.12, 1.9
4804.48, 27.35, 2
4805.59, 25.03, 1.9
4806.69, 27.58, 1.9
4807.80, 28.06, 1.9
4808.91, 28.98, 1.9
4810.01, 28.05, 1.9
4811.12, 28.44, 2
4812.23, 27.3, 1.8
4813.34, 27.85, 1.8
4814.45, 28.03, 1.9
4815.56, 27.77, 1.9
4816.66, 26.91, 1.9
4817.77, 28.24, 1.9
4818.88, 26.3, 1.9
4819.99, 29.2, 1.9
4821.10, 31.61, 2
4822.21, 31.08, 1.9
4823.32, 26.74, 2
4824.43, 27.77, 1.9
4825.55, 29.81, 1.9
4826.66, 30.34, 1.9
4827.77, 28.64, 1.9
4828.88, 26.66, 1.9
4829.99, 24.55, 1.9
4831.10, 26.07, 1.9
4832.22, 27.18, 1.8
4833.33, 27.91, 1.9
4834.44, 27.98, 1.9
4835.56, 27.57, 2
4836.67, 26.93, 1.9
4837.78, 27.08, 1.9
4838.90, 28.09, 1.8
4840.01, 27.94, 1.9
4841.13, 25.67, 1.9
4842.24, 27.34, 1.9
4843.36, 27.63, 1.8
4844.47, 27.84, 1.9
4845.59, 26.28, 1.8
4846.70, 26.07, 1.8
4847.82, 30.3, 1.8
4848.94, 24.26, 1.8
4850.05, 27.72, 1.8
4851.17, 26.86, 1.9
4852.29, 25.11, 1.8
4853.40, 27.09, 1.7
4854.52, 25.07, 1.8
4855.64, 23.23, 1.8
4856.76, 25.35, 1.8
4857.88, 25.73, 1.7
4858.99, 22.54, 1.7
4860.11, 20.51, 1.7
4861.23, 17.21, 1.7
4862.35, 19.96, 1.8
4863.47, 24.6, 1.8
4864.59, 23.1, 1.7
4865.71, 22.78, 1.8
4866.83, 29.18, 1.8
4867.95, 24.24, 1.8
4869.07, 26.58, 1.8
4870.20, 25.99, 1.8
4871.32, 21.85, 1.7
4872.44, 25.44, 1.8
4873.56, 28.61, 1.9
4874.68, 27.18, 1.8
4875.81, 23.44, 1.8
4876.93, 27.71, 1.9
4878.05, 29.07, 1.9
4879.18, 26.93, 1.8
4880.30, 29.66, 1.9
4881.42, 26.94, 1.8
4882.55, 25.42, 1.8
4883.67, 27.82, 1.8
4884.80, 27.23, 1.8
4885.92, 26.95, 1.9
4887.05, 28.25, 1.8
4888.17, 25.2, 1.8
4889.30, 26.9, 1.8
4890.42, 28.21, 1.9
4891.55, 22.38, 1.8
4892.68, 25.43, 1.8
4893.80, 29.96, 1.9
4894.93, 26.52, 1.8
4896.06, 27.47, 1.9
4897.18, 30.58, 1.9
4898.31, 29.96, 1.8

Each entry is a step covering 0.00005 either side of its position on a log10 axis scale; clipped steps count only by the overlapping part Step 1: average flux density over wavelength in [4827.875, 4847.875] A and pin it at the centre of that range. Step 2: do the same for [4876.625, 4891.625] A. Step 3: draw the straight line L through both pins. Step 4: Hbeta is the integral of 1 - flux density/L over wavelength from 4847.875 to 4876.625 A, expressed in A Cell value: 2.6 A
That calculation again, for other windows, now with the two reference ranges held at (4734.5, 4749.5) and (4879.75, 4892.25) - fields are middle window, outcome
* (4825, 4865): 1.2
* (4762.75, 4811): -2.1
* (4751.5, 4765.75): -0.1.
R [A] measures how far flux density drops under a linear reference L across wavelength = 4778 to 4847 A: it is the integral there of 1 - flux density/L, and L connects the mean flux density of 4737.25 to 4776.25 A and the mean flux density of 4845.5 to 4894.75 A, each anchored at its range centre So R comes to -3.8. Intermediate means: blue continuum 27.2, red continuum 25.7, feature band 27.9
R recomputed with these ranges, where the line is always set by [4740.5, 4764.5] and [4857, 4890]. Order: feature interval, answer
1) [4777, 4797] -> -1.3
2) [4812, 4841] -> -1.9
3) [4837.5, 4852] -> -0.7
